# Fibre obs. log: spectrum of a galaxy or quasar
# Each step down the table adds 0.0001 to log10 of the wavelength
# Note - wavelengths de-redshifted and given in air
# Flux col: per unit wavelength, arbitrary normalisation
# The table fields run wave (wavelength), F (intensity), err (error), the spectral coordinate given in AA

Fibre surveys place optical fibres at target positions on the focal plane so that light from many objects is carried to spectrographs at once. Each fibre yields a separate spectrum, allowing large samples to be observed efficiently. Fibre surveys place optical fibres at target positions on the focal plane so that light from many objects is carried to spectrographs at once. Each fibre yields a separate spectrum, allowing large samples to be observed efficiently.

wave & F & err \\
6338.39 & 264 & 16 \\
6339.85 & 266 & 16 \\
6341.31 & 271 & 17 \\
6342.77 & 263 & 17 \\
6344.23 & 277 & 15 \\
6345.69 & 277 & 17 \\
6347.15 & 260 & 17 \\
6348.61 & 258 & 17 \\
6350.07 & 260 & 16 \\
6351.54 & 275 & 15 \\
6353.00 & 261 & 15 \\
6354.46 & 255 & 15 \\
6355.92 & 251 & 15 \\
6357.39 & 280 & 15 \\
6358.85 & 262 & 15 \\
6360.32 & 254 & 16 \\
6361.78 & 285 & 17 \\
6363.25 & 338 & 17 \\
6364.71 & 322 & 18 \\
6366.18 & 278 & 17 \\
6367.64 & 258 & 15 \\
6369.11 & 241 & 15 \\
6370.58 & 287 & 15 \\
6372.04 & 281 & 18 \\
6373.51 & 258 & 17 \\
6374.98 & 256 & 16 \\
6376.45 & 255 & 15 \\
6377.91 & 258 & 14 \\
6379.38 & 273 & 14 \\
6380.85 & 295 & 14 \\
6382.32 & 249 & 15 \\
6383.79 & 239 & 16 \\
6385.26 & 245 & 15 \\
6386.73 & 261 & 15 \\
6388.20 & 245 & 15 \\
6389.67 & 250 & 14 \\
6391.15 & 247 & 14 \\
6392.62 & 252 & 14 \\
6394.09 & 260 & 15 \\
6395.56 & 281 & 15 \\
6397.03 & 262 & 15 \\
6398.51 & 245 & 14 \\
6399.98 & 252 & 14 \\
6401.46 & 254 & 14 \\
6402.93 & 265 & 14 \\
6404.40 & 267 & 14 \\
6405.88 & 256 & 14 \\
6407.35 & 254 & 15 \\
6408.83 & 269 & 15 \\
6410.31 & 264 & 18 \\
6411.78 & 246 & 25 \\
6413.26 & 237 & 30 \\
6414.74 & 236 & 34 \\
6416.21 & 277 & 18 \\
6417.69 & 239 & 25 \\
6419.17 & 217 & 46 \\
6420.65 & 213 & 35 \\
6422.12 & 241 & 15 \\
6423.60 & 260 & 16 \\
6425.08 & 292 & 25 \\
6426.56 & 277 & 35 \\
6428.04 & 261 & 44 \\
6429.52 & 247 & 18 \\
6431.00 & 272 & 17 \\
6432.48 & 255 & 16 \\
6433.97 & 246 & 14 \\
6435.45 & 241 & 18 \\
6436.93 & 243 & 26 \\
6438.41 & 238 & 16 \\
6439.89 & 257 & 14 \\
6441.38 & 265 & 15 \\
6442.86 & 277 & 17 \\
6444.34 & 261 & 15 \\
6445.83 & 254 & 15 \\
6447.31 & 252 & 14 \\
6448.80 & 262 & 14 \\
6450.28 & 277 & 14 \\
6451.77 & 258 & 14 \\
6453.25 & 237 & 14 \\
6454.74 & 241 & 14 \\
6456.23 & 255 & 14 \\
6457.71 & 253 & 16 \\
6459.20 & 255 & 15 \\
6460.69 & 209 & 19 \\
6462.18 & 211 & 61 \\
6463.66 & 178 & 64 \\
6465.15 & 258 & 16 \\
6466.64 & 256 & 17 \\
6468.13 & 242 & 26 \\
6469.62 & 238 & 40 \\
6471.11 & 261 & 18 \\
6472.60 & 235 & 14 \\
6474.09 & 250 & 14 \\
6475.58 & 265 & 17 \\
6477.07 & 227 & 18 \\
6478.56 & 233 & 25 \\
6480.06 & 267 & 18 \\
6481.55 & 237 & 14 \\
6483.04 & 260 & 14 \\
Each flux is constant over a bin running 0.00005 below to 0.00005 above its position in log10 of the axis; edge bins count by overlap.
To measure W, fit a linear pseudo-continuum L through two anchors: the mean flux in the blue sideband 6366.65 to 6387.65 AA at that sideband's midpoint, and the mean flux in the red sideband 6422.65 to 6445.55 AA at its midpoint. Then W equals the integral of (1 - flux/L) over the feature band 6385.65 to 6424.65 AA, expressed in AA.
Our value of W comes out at 1.2 AA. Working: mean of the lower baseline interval 261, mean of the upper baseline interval 259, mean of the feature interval 252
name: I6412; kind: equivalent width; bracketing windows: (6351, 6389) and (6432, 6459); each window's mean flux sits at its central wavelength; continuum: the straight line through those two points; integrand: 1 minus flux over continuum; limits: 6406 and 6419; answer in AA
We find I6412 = 0.4 AA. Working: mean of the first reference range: 268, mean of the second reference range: 254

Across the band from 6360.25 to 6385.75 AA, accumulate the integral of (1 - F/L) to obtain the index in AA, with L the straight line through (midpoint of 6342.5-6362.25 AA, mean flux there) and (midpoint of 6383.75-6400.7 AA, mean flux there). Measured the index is -1.2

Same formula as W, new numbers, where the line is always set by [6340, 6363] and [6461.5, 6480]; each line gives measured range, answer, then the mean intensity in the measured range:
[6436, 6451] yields -0.8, 258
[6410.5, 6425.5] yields 0.4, 246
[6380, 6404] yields 0.1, 257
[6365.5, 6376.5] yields -0.1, 265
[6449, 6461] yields -0.4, 250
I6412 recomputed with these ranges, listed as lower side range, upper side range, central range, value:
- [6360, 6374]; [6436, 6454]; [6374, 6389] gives 1.0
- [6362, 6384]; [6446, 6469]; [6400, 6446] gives 0.2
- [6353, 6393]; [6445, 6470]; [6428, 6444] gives -0.4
